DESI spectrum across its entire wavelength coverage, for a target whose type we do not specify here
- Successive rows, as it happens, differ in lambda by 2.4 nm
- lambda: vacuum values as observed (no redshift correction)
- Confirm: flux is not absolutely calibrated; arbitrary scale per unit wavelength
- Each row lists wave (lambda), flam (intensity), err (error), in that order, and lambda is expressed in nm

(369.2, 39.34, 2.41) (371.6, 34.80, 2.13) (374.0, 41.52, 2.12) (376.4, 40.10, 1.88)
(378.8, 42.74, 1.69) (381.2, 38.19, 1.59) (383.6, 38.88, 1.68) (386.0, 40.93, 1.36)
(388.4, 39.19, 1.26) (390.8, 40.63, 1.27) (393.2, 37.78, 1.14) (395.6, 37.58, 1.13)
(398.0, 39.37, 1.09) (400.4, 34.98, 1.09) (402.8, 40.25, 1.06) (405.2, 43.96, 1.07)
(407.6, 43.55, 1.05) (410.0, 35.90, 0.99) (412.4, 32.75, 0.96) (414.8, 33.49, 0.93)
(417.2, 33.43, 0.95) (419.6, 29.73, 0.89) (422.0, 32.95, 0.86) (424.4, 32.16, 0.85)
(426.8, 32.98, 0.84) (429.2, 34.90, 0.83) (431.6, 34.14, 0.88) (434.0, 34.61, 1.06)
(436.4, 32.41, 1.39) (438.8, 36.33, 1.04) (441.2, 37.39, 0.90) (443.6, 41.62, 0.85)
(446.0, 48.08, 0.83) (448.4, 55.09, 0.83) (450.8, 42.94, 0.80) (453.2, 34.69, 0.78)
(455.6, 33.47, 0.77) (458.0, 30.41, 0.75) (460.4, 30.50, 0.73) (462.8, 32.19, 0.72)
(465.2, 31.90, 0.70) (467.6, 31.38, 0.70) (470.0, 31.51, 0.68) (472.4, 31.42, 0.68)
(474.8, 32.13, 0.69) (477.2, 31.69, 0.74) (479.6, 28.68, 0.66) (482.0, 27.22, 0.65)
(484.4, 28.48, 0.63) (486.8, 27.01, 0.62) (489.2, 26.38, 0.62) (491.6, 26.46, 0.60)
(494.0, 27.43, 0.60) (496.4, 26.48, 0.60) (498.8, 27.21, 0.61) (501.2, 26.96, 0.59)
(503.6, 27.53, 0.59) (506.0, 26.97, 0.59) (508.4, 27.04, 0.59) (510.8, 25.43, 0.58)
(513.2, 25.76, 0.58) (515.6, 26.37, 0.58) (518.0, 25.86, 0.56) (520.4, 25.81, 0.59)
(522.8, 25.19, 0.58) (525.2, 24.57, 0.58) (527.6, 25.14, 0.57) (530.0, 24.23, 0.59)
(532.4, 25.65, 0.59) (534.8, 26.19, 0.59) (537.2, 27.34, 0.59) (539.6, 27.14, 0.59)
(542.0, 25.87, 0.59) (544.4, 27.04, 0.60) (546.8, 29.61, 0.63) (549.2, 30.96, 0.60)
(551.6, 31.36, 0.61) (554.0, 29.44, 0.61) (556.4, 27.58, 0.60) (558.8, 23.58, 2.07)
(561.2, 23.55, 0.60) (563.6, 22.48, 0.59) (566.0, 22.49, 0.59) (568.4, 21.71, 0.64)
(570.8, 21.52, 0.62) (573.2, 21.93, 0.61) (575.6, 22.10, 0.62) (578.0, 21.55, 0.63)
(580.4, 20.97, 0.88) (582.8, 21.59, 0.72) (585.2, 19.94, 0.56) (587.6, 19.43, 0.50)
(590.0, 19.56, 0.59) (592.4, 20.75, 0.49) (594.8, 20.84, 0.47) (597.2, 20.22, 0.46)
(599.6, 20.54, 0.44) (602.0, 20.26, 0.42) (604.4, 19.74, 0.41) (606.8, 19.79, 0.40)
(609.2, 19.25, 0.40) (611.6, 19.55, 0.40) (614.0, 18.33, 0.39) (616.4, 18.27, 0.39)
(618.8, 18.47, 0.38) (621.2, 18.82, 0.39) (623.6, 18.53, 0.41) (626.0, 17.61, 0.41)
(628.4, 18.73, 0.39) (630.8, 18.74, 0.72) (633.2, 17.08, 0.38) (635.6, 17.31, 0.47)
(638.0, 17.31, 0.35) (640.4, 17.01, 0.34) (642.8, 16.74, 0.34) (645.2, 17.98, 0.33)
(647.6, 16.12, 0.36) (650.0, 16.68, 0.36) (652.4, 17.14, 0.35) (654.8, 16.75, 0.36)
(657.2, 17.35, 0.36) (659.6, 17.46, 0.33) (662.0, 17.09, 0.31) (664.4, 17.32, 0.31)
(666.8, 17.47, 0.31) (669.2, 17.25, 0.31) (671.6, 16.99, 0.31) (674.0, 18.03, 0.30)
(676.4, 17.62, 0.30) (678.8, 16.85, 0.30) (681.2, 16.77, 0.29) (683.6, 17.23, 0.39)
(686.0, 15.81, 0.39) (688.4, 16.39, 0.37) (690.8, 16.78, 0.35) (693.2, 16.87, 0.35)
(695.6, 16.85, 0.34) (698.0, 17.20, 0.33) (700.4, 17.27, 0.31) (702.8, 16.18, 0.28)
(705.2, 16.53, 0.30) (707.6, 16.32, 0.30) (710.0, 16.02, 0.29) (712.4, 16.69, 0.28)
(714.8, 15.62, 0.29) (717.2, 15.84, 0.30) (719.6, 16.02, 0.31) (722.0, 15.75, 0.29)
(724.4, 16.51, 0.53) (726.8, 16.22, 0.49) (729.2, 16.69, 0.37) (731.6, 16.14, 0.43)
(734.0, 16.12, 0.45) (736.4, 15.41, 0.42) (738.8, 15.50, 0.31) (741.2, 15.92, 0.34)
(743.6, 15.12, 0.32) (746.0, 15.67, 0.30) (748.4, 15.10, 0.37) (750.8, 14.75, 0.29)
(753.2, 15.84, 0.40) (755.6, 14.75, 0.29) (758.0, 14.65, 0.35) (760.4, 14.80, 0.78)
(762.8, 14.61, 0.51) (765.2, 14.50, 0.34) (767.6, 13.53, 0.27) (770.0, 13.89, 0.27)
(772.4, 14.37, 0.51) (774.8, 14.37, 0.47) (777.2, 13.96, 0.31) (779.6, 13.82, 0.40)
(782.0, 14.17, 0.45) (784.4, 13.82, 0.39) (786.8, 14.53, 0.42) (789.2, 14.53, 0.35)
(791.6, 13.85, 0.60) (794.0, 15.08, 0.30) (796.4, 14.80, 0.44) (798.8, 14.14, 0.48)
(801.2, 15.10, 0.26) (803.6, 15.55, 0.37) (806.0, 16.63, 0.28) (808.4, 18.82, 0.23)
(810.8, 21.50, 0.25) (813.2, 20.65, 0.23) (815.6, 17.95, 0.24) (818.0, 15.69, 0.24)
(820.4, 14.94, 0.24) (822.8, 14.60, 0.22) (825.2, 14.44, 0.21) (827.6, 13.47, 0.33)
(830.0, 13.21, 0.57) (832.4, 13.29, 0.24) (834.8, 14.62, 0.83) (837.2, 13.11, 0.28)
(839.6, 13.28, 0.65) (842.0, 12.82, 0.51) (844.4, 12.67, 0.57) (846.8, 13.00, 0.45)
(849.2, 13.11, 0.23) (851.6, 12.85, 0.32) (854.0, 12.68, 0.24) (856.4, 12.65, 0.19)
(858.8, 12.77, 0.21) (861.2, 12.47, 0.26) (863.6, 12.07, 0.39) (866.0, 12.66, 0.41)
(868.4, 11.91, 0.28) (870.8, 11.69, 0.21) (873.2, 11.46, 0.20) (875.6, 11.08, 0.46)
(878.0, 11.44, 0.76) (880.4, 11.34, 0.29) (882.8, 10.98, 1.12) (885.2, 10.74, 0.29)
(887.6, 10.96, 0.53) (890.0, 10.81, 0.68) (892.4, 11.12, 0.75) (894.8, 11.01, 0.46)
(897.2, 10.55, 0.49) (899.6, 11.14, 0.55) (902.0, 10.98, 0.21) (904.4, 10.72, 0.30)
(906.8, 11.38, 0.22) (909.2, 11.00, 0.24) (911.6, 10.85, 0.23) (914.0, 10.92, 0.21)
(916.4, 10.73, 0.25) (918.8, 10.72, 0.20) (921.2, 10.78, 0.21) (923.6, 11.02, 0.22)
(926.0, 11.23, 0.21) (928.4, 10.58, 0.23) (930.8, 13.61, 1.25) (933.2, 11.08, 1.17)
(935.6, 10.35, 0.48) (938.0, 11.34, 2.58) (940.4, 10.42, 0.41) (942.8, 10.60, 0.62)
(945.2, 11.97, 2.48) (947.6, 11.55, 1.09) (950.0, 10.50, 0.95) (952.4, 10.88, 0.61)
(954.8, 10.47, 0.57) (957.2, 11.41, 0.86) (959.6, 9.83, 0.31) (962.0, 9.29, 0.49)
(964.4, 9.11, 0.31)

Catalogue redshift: 1.90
